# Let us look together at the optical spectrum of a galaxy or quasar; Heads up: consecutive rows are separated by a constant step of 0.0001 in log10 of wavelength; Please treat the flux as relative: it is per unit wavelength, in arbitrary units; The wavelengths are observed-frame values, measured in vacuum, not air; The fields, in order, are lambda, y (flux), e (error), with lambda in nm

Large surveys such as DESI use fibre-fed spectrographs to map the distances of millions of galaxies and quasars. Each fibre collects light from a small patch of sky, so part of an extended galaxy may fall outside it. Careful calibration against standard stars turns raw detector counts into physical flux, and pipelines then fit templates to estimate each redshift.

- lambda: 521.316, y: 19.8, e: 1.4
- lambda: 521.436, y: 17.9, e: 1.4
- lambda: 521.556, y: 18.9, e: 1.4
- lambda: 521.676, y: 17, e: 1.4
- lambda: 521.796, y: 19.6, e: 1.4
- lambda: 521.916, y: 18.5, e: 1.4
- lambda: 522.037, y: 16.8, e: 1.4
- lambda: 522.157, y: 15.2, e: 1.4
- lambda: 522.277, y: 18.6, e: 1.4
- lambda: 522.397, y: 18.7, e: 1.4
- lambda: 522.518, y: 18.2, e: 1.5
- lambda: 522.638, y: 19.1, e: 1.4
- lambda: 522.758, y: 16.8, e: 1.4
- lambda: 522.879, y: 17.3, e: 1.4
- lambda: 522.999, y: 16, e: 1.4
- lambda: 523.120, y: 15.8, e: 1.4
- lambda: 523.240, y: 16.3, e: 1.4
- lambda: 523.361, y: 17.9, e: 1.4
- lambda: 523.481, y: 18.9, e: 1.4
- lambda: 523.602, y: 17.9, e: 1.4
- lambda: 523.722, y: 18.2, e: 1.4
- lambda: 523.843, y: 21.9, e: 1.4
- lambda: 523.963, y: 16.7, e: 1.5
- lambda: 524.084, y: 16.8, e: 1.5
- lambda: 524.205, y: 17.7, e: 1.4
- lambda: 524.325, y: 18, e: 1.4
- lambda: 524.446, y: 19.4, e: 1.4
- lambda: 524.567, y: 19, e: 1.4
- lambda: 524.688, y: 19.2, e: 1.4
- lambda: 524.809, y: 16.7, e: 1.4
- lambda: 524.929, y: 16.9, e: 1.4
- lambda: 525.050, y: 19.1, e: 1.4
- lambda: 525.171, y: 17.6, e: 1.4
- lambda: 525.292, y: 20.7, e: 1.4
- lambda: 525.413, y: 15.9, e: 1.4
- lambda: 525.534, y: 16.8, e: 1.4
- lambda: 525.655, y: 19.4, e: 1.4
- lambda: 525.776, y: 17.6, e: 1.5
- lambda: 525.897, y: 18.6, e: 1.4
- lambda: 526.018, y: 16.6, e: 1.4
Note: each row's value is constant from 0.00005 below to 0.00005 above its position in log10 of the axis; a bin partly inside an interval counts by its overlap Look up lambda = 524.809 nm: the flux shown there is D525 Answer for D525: 16.7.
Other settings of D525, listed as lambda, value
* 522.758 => 16.8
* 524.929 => 16.9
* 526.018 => 16.6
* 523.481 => 18.9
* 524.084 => 16.8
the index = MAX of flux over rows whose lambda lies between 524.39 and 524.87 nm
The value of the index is 19.4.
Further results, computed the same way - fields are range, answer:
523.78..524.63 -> 21.9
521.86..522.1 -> 18.5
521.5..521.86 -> 19.6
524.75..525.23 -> 19.1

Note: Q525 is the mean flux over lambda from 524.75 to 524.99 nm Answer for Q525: 16.9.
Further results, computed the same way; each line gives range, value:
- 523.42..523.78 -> 18.4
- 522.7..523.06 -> 16.7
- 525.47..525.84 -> 17.9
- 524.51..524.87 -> 18.3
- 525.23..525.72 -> 18.2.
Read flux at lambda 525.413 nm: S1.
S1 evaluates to 15.9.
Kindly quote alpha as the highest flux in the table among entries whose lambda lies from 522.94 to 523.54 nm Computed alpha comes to 18.9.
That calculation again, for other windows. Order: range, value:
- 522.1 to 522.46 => 18.7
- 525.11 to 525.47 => 20.7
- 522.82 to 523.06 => 17.3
